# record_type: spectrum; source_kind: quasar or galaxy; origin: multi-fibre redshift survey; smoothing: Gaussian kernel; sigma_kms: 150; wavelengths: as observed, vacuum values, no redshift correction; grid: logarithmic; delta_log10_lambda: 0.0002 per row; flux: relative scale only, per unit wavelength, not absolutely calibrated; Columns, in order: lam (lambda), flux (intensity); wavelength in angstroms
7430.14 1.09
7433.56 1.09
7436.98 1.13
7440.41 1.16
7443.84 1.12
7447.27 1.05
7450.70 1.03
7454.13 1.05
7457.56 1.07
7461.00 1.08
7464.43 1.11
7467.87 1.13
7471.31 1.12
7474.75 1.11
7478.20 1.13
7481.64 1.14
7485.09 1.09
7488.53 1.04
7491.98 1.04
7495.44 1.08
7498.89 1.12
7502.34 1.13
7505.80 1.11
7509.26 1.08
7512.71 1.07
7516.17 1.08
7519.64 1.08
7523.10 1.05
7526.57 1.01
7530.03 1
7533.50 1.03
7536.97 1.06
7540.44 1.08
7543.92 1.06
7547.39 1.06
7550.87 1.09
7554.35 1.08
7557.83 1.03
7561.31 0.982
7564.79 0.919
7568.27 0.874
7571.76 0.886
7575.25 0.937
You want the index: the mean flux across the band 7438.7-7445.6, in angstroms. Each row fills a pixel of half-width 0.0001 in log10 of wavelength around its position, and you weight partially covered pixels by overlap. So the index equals 1.14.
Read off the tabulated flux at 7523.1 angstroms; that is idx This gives 1.05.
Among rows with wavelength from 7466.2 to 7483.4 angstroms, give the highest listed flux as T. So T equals 1.14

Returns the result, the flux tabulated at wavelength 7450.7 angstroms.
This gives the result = 1.03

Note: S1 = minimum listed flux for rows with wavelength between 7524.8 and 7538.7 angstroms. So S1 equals 1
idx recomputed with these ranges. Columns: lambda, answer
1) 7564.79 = 0.919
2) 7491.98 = 1.04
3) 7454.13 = 1.05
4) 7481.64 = 1.14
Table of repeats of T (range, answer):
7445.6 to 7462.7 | 1.08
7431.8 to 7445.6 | 1.16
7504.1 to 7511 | 1.11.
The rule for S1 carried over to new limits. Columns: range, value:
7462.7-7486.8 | 1.09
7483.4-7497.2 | 1.04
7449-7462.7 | 1.03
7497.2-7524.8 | 1.05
